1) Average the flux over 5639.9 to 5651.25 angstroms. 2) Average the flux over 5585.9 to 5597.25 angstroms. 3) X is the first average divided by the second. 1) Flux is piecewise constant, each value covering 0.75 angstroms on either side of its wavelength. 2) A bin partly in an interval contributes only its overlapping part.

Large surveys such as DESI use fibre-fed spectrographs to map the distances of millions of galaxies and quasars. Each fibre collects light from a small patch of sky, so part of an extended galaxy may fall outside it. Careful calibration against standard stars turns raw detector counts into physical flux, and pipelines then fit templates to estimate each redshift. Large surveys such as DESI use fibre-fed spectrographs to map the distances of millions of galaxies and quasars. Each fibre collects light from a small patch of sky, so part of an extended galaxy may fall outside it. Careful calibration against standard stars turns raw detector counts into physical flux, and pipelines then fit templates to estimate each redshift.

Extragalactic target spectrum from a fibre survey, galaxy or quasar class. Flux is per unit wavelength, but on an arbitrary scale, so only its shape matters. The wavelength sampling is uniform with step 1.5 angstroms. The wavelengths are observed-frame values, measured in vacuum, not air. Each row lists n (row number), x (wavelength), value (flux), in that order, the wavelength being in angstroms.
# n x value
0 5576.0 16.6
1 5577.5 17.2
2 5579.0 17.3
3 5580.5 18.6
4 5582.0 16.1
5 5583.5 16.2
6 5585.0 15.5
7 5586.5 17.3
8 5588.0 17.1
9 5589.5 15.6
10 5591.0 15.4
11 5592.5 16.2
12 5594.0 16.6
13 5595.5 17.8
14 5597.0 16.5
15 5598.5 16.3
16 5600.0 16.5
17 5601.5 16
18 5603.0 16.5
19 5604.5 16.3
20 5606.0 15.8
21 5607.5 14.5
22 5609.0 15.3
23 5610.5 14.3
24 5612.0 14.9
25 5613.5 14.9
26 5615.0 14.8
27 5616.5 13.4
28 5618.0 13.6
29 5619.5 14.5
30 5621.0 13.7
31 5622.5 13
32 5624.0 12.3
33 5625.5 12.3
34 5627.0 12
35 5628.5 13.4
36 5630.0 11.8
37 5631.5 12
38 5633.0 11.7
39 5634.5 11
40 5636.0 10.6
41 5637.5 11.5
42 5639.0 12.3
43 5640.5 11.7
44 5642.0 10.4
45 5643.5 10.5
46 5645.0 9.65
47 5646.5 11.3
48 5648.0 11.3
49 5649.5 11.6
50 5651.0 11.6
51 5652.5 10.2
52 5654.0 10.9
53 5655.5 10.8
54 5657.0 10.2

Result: 0.7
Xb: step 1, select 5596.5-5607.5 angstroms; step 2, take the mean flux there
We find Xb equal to 16.1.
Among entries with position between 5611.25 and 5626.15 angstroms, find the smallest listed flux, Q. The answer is 12.3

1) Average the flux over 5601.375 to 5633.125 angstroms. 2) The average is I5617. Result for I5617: 14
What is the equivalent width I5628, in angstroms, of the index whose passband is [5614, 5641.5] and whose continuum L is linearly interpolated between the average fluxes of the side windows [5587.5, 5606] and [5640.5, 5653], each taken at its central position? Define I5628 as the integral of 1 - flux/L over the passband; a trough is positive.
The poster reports 0.9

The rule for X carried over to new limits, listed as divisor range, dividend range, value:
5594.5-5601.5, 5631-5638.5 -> 0.68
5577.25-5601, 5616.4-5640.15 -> 0.75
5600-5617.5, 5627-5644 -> 0.76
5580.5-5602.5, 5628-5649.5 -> 0.69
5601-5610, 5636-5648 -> 0.70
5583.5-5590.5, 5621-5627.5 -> 0.77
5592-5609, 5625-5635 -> 0.74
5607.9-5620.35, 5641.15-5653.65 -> 0.75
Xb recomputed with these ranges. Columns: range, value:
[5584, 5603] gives 16.4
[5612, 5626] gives 13.7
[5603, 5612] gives 15.3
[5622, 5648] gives 11.6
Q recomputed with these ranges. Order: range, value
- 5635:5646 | 9.65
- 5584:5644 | 10.4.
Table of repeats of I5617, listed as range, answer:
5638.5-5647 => 10.9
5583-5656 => 13.7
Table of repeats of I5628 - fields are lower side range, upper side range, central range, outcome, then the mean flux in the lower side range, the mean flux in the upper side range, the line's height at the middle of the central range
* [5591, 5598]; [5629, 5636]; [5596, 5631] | -0.9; 16.6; 11.6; 14.1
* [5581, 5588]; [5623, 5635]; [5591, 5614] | -1.9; 16.4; 12.1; 14.7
